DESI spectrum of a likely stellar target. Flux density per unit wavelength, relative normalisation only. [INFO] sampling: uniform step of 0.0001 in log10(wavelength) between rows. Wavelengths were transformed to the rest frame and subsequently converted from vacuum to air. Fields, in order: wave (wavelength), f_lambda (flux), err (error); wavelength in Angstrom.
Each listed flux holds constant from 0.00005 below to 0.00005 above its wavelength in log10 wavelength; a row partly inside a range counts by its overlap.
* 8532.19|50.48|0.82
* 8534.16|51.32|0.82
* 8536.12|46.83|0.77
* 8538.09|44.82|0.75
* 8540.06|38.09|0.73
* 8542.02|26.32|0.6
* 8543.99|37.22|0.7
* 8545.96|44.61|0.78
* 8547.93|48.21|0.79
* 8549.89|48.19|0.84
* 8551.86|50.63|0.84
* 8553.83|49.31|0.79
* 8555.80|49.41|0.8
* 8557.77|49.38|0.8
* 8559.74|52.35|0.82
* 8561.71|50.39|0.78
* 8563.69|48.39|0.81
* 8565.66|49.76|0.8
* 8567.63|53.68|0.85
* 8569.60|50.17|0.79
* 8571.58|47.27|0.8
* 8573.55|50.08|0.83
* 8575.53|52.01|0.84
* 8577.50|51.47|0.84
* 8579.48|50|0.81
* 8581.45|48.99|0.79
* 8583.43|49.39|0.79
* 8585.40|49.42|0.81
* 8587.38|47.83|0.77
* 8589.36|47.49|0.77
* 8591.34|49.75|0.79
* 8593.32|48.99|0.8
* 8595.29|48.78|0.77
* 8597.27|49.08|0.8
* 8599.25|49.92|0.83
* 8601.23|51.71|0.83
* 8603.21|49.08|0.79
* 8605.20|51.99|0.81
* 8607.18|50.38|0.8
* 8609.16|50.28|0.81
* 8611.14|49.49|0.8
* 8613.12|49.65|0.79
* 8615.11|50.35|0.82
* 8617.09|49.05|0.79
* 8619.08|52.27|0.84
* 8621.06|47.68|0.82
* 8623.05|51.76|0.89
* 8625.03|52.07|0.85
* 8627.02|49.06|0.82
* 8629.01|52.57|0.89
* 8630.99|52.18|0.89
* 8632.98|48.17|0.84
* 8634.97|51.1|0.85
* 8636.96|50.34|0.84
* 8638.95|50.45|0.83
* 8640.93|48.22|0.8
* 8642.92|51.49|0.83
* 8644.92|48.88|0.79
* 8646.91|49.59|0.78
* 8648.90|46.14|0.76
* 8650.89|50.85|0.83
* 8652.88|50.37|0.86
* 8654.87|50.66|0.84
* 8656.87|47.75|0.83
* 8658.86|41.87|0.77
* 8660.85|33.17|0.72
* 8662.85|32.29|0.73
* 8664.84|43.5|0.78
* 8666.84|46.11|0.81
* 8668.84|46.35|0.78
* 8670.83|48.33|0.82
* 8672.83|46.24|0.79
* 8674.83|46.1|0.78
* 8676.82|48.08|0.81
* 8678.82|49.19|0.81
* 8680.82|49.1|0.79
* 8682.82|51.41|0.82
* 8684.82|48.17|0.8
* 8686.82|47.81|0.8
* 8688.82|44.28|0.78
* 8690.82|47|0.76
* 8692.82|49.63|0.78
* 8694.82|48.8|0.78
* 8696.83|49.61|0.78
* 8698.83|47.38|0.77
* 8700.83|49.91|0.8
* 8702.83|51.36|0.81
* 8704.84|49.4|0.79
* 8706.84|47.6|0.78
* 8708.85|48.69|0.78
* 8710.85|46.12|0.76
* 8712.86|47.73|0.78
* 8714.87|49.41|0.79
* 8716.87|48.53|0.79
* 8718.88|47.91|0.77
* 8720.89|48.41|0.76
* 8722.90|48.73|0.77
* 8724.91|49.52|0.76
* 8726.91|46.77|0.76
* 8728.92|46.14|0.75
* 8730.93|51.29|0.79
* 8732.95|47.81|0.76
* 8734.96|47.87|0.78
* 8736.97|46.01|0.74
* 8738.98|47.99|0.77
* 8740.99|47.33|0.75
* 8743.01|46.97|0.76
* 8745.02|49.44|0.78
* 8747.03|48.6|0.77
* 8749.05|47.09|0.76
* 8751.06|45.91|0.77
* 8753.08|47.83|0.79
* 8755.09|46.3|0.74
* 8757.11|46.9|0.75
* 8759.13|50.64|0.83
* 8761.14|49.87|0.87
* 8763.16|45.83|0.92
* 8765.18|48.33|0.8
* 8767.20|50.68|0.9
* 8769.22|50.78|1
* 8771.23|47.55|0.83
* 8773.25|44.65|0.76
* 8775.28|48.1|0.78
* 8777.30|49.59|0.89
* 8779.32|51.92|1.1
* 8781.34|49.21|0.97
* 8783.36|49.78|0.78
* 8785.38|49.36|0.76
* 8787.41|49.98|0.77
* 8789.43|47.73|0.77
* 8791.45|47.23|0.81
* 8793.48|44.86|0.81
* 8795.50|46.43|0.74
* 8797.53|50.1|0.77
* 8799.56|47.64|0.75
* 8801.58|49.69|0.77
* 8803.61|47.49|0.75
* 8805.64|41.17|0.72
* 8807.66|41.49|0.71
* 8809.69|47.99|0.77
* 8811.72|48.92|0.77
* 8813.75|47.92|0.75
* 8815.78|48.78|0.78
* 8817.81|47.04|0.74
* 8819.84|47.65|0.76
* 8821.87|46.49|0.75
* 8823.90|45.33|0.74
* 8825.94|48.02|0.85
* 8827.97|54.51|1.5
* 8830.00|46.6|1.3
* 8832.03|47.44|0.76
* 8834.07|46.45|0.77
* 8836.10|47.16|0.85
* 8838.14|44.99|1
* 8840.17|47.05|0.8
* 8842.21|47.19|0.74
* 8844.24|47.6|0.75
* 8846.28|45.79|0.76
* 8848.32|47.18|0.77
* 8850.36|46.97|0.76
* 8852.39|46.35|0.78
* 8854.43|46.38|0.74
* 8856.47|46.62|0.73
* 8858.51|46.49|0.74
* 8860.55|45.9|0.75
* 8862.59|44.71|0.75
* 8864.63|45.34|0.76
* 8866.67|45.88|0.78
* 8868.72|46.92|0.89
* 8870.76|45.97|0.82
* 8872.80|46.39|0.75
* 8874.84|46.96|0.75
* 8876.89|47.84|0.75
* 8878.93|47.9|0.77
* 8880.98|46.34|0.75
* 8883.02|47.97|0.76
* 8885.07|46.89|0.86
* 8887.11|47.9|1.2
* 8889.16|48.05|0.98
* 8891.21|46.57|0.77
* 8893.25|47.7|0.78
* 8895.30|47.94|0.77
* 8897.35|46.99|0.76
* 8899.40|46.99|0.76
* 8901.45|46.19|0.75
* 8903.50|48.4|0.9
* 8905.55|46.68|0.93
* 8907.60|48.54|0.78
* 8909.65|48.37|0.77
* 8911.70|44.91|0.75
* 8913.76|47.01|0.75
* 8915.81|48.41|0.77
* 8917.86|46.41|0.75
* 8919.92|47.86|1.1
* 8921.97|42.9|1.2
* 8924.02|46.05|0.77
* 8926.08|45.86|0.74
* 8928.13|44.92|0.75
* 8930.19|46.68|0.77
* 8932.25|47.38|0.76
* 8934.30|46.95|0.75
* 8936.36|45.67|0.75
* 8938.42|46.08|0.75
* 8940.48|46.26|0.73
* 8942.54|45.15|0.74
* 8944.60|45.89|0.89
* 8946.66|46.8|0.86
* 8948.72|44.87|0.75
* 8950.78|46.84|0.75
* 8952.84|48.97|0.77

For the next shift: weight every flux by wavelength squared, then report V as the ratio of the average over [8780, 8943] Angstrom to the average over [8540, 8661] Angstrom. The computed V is 1.02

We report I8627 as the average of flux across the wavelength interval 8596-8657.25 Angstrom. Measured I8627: 50.1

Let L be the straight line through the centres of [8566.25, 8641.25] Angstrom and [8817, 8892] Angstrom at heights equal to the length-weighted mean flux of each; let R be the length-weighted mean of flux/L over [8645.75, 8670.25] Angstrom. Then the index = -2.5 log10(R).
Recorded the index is 0.102 mag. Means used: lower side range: 50.1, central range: 45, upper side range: 46.9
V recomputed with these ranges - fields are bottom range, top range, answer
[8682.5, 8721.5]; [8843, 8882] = 1.00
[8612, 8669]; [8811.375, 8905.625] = 1.03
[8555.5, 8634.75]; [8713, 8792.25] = 1.00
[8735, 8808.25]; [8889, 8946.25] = 1.01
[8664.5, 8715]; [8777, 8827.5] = 1.02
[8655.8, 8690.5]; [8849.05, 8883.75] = 1.07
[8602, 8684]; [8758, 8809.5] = 1.02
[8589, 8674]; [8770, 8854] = 1.02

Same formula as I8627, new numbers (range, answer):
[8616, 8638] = 50.6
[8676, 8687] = 49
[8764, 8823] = 47.9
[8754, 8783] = 48.6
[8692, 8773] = 48.3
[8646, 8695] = 46.5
